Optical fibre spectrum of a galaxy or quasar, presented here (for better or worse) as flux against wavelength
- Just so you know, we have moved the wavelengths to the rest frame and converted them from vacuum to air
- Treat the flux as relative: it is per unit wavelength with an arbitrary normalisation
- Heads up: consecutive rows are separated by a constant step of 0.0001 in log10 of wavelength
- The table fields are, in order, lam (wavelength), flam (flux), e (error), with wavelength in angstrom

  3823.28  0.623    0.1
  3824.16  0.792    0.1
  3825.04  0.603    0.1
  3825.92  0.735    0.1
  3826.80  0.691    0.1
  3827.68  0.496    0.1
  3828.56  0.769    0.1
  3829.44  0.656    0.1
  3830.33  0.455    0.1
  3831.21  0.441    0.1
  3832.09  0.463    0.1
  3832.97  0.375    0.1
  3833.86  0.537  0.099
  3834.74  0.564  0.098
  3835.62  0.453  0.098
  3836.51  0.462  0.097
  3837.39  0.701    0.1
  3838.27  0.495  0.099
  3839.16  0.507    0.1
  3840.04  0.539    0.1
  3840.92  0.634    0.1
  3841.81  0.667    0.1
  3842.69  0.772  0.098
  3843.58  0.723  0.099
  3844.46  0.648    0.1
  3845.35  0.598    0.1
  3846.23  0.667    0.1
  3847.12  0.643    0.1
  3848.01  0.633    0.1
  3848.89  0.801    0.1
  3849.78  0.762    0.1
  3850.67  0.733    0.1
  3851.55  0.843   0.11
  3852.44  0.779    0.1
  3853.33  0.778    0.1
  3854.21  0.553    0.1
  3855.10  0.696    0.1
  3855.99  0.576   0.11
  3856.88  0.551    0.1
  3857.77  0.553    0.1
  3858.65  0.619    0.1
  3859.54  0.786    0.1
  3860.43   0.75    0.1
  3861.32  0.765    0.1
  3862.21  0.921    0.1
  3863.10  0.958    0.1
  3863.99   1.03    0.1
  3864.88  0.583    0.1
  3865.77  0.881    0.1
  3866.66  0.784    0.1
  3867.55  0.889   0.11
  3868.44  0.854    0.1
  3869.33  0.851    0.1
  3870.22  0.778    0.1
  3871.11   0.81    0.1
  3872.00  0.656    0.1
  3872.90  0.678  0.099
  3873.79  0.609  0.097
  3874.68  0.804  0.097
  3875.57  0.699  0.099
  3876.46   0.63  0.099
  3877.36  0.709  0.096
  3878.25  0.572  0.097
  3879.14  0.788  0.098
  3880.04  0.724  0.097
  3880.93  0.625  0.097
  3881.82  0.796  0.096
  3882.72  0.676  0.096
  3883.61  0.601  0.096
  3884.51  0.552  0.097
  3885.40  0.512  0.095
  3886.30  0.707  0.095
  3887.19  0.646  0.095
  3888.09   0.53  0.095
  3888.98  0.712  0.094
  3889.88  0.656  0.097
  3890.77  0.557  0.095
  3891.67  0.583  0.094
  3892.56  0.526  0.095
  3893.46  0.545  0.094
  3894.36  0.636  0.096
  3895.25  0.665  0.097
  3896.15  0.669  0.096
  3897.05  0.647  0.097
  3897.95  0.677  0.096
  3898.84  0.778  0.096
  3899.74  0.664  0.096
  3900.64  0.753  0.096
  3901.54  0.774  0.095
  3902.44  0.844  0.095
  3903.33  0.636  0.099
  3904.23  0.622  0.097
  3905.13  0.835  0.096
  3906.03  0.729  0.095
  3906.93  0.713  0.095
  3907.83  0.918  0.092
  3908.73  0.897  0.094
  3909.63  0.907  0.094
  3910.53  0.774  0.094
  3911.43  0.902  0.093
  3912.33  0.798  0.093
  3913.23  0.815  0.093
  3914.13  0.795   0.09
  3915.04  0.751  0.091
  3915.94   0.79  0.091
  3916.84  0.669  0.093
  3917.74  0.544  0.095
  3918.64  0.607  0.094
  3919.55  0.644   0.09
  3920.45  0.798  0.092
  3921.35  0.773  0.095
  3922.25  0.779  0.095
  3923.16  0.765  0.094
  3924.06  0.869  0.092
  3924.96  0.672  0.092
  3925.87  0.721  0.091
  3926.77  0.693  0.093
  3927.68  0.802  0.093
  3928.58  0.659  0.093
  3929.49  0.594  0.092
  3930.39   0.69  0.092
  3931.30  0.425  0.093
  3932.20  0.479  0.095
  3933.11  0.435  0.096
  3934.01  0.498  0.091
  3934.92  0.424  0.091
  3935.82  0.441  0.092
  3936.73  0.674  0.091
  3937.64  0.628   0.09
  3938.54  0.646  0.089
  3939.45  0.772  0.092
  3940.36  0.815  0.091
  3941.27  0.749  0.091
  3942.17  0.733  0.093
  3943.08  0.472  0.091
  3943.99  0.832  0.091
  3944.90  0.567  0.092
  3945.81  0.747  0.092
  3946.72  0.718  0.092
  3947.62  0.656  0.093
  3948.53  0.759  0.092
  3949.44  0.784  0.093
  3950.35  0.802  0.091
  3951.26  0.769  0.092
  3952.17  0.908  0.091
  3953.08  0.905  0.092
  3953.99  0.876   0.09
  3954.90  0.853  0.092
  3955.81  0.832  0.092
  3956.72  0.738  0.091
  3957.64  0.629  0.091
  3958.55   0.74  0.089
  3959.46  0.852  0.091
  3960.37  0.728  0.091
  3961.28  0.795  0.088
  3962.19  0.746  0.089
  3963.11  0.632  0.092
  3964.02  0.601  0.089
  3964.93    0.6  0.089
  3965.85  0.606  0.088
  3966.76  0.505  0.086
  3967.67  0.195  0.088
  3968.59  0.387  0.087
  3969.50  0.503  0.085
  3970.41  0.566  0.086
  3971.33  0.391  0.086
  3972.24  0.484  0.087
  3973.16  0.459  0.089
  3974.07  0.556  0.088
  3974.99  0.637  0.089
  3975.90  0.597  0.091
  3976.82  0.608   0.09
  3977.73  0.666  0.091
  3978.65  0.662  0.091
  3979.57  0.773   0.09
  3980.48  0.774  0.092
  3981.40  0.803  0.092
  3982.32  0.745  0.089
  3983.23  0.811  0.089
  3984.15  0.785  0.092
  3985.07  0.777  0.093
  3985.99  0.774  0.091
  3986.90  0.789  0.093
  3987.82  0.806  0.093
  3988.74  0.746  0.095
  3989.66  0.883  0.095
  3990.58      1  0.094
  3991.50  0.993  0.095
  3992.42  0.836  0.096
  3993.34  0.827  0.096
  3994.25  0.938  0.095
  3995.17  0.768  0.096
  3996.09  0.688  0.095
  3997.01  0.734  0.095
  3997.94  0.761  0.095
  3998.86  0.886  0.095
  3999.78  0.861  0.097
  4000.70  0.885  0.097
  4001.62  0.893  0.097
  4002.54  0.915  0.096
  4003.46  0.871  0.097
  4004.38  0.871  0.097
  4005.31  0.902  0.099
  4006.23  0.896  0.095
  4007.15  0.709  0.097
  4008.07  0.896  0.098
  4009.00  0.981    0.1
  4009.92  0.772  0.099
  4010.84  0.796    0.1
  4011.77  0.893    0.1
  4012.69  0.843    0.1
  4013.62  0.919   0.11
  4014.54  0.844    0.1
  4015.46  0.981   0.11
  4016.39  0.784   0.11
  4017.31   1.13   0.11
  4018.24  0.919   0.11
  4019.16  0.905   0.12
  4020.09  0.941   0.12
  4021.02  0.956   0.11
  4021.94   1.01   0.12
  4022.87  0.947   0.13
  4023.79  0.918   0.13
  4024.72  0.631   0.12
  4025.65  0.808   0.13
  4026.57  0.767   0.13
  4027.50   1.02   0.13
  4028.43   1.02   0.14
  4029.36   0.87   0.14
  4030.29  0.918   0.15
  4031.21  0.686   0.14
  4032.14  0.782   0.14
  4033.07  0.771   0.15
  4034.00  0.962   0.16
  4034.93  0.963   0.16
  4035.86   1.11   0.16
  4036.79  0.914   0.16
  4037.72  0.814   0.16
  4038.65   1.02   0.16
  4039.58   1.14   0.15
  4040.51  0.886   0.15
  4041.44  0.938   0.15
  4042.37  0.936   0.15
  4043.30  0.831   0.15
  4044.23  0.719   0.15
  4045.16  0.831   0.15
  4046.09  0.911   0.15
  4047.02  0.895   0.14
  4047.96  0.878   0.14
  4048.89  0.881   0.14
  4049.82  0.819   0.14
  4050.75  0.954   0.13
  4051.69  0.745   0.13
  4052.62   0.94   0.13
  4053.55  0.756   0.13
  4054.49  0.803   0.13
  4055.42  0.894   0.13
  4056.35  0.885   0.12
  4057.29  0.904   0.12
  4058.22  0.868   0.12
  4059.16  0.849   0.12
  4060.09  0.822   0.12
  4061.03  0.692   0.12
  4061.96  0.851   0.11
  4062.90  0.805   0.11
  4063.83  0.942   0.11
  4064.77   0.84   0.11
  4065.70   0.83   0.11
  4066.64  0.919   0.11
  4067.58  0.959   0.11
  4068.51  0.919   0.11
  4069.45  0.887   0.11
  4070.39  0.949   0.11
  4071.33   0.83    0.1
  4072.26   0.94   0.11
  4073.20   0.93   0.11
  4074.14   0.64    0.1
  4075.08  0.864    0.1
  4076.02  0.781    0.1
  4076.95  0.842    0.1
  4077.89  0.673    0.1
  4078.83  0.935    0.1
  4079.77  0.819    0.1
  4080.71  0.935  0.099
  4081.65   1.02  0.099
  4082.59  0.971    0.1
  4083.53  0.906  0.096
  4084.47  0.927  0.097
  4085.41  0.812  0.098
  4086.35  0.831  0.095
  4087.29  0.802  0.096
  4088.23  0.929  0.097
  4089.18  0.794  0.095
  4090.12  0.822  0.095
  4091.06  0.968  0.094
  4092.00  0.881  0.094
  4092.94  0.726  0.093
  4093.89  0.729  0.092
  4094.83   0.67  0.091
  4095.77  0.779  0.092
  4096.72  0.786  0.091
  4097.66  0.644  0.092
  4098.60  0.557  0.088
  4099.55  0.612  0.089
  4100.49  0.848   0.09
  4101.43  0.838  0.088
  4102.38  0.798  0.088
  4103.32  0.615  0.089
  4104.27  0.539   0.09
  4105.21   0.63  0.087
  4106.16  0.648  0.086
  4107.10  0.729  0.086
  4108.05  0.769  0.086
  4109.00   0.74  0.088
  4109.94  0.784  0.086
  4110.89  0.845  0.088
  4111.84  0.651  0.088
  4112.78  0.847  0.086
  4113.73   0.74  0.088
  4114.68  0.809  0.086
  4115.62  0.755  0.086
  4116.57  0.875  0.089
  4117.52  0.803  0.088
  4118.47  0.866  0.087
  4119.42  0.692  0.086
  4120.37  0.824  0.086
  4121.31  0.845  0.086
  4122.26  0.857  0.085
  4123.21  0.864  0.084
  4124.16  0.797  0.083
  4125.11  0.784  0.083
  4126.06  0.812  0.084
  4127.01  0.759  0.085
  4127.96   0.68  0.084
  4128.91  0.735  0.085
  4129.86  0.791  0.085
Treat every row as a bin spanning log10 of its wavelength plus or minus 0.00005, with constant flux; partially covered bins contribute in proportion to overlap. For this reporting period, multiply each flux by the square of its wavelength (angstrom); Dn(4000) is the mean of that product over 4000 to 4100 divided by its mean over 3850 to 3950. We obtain 1.33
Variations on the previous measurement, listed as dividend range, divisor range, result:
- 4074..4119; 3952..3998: 1.18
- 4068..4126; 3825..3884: 1.33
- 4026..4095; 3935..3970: 1.34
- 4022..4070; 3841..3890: 1.35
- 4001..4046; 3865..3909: 1.37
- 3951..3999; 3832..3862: 1.19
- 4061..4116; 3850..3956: 1.24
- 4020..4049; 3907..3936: 1.35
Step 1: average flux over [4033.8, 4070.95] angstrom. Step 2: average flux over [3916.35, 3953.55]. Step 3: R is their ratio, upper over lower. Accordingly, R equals 1.3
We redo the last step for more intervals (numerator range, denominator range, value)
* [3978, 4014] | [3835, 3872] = 1.18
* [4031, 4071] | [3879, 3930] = 1.24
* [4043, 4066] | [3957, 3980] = 1.42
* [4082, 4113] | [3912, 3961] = 1.09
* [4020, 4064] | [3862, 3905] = 1.25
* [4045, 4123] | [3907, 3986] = 1.19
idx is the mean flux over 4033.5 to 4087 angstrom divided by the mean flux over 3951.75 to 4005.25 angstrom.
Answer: 1.20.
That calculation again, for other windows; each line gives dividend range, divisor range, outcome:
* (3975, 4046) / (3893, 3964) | 1.19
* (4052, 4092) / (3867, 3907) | 1.26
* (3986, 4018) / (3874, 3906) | 1.29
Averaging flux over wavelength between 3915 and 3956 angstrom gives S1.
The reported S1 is 0.695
